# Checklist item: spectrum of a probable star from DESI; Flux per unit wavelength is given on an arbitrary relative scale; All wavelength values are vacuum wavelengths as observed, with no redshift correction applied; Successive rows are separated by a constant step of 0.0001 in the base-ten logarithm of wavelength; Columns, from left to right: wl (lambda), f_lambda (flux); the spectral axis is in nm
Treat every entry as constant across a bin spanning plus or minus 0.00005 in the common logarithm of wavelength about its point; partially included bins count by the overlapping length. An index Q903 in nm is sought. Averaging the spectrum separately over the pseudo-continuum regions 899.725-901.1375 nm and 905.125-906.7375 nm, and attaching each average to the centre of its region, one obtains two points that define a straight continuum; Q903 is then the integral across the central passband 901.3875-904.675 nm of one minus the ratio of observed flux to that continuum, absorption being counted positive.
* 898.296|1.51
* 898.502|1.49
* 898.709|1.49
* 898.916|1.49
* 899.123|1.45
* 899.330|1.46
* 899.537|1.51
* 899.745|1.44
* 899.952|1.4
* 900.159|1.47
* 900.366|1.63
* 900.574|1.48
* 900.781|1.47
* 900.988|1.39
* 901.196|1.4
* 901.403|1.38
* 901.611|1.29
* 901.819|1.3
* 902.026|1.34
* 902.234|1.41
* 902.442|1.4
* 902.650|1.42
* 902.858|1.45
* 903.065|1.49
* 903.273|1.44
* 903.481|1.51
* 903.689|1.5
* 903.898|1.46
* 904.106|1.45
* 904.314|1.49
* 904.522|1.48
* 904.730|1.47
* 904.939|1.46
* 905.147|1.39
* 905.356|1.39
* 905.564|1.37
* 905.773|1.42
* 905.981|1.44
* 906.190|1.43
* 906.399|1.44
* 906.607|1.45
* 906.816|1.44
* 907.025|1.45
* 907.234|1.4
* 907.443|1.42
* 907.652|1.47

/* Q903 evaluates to 0.04 nm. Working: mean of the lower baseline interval 1.47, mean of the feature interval 1.43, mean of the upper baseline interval 1.42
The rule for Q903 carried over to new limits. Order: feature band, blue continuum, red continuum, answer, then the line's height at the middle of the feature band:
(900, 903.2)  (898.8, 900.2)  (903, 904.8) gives 0.10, 1.47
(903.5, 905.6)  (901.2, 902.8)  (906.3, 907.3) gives -0.07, 1.4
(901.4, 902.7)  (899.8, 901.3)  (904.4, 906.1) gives 0.08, 1.45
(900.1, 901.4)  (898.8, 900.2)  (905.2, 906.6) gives -0.01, 1.45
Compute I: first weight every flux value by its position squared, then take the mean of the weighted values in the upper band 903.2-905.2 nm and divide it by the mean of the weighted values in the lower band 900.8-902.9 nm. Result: 1.1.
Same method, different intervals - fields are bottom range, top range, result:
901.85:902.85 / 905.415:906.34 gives 1.03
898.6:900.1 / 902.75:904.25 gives 1.02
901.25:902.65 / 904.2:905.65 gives 1.06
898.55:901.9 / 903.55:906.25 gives 1.01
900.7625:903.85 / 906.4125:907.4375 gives 1.03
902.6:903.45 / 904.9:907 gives 0.98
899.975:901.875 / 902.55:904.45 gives 1.04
